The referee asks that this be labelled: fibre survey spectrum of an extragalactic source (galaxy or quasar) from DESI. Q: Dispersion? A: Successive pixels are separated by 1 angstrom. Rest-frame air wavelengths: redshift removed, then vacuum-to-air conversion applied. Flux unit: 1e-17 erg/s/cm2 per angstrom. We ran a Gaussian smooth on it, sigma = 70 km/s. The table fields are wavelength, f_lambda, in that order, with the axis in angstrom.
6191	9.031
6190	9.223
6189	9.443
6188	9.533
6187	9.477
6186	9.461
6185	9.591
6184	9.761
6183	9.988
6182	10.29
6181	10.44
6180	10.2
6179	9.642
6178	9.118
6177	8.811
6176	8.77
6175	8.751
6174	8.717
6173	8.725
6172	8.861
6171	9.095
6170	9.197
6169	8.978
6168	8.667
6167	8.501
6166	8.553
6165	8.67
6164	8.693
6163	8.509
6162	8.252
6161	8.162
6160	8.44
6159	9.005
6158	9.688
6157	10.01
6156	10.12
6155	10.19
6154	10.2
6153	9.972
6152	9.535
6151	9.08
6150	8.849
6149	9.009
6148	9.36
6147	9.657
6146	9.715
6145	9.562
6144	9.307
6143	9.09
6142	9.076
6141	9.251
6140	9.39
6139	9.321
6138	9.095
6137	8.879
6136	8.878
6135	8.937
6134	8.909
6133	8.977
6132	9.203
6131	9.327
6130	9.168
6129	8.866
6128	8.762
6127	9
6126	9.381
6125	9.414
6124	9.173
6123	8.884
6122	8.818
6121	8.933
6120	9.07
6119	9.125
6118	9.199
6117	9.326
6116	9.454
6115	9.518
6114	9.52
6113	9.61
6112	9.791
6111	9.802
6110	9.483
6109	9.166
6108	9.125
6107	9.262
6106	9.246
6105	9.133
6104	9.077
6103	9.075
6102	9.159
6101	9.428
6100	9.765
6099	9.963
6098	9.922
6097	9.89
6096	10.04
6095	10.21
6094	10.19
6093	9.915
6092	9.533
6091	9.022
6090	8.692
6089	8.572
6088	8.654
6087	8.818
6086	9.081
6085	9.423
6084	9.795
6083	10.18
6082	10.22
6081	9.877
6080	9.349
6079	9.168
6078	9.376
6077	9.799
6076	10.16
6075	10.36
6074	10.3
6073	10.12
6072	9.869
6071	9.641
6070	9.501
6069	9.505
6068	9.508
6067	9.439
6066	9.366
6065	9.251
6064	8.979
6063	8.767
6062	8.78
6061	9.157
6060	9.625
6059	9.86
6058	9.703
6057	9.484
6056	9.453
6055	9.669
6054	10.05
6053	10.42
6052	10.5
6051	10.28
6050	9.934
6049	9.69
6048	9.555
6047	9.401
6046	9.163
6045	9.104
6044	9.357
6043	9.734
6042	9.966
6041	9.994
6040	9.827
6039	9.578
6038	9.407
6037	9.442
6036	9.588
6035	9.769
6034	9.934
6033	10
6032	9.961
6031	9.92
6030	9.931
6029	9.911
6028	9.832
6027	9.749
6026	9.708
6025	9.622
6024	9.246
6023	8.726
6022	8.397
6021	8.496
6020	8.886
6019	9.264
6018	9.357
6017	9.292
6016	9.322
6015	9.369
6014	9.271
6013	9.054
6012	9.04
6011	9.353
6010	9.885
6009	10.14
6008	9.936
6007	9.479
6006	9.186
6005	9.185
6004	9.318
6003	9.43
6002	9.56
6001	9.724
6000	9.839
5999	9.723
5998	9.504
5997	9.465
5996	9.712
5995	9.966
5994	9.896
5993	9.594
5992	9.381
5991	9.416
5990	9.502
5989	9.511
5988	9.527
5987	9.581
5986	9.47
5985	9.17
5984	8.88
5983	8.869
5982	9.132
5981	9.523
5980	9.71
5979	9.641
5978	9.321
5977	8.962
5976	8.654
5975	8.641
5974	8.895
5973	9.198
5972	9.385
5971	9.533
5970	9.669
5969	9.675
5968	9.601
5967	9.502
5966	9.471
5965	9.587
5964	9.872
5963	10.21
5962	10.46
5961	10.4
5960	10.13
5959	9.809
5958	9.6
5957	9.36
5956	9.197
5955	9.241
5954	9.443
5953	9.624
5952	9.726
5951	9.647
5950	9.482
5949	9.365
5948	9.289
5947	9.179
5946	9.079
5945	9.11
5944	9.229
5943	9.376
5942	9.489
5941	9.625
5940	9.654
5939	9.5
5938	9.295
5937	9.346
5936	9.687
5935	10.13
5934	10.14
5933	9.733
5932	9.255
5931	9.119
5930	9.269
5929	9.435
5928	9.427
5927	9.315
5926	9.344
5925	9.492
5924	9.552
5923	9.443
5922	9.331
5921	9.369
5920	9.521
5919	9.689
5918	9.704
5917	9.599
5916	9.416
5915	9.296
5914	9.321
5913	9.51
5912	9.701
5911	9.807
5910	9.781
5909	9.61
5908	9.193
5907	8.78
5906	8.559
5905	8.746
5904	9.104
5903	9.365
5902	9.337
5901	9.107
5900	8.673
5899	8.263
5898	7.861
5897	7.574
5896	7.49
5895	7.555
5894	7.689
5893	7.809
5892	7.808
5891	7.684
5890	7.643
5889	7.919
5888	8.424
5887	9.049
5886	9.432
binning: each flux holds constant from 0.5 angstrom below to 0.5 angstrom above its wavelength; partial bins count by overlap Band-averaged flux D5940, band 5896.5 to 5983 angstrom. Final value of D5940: 9.39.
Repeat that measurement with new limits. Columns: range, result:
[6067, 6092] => 9.54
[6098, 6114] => 9.43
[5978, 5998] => 9.47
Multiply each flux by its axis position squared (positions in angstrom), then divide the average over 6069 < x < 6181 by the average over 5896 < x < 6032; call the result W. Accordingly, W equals 1.04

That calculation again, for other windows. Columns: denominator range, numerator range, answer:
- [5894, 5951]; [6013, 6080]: 1.08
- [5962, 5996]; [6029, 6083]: 1.05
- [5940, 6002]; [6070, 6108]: 1.05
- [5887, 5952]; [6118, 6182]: 1.08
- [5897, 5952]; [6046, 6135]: 1.07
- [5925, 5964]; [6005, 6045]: 1.02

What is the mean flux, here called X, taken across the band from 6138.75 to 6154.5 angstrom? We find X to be 9.4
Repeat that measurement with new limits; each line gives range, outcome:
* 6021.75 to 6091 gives 9.58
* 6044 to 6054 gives 9.78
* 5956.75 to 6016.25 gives 9.5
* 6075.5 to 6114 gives 9.5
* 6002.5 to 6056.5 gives 9.56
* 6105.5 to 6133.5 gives 9.24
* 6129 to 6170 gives 9.15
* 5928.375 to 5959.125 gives 9.46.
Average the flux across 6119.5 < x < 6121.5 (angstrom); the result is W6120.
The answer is 9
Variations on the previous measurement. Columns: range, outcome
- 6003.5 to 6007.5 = 9.29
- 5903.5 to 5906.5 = 8.8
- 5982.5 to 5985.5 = 8.97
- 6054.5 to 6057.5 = 9.54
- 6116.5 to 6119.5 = 9.22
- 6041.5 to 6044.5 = 9.69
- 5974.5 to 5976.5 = 8.65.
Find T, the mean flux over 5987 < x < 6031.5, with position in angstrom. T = 9.47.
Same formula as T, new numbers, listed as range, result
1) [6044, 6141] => 9.44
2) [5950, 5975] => 9.61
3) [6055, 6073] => 9.43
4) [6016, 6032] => 9.37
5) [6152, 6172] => 9.11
